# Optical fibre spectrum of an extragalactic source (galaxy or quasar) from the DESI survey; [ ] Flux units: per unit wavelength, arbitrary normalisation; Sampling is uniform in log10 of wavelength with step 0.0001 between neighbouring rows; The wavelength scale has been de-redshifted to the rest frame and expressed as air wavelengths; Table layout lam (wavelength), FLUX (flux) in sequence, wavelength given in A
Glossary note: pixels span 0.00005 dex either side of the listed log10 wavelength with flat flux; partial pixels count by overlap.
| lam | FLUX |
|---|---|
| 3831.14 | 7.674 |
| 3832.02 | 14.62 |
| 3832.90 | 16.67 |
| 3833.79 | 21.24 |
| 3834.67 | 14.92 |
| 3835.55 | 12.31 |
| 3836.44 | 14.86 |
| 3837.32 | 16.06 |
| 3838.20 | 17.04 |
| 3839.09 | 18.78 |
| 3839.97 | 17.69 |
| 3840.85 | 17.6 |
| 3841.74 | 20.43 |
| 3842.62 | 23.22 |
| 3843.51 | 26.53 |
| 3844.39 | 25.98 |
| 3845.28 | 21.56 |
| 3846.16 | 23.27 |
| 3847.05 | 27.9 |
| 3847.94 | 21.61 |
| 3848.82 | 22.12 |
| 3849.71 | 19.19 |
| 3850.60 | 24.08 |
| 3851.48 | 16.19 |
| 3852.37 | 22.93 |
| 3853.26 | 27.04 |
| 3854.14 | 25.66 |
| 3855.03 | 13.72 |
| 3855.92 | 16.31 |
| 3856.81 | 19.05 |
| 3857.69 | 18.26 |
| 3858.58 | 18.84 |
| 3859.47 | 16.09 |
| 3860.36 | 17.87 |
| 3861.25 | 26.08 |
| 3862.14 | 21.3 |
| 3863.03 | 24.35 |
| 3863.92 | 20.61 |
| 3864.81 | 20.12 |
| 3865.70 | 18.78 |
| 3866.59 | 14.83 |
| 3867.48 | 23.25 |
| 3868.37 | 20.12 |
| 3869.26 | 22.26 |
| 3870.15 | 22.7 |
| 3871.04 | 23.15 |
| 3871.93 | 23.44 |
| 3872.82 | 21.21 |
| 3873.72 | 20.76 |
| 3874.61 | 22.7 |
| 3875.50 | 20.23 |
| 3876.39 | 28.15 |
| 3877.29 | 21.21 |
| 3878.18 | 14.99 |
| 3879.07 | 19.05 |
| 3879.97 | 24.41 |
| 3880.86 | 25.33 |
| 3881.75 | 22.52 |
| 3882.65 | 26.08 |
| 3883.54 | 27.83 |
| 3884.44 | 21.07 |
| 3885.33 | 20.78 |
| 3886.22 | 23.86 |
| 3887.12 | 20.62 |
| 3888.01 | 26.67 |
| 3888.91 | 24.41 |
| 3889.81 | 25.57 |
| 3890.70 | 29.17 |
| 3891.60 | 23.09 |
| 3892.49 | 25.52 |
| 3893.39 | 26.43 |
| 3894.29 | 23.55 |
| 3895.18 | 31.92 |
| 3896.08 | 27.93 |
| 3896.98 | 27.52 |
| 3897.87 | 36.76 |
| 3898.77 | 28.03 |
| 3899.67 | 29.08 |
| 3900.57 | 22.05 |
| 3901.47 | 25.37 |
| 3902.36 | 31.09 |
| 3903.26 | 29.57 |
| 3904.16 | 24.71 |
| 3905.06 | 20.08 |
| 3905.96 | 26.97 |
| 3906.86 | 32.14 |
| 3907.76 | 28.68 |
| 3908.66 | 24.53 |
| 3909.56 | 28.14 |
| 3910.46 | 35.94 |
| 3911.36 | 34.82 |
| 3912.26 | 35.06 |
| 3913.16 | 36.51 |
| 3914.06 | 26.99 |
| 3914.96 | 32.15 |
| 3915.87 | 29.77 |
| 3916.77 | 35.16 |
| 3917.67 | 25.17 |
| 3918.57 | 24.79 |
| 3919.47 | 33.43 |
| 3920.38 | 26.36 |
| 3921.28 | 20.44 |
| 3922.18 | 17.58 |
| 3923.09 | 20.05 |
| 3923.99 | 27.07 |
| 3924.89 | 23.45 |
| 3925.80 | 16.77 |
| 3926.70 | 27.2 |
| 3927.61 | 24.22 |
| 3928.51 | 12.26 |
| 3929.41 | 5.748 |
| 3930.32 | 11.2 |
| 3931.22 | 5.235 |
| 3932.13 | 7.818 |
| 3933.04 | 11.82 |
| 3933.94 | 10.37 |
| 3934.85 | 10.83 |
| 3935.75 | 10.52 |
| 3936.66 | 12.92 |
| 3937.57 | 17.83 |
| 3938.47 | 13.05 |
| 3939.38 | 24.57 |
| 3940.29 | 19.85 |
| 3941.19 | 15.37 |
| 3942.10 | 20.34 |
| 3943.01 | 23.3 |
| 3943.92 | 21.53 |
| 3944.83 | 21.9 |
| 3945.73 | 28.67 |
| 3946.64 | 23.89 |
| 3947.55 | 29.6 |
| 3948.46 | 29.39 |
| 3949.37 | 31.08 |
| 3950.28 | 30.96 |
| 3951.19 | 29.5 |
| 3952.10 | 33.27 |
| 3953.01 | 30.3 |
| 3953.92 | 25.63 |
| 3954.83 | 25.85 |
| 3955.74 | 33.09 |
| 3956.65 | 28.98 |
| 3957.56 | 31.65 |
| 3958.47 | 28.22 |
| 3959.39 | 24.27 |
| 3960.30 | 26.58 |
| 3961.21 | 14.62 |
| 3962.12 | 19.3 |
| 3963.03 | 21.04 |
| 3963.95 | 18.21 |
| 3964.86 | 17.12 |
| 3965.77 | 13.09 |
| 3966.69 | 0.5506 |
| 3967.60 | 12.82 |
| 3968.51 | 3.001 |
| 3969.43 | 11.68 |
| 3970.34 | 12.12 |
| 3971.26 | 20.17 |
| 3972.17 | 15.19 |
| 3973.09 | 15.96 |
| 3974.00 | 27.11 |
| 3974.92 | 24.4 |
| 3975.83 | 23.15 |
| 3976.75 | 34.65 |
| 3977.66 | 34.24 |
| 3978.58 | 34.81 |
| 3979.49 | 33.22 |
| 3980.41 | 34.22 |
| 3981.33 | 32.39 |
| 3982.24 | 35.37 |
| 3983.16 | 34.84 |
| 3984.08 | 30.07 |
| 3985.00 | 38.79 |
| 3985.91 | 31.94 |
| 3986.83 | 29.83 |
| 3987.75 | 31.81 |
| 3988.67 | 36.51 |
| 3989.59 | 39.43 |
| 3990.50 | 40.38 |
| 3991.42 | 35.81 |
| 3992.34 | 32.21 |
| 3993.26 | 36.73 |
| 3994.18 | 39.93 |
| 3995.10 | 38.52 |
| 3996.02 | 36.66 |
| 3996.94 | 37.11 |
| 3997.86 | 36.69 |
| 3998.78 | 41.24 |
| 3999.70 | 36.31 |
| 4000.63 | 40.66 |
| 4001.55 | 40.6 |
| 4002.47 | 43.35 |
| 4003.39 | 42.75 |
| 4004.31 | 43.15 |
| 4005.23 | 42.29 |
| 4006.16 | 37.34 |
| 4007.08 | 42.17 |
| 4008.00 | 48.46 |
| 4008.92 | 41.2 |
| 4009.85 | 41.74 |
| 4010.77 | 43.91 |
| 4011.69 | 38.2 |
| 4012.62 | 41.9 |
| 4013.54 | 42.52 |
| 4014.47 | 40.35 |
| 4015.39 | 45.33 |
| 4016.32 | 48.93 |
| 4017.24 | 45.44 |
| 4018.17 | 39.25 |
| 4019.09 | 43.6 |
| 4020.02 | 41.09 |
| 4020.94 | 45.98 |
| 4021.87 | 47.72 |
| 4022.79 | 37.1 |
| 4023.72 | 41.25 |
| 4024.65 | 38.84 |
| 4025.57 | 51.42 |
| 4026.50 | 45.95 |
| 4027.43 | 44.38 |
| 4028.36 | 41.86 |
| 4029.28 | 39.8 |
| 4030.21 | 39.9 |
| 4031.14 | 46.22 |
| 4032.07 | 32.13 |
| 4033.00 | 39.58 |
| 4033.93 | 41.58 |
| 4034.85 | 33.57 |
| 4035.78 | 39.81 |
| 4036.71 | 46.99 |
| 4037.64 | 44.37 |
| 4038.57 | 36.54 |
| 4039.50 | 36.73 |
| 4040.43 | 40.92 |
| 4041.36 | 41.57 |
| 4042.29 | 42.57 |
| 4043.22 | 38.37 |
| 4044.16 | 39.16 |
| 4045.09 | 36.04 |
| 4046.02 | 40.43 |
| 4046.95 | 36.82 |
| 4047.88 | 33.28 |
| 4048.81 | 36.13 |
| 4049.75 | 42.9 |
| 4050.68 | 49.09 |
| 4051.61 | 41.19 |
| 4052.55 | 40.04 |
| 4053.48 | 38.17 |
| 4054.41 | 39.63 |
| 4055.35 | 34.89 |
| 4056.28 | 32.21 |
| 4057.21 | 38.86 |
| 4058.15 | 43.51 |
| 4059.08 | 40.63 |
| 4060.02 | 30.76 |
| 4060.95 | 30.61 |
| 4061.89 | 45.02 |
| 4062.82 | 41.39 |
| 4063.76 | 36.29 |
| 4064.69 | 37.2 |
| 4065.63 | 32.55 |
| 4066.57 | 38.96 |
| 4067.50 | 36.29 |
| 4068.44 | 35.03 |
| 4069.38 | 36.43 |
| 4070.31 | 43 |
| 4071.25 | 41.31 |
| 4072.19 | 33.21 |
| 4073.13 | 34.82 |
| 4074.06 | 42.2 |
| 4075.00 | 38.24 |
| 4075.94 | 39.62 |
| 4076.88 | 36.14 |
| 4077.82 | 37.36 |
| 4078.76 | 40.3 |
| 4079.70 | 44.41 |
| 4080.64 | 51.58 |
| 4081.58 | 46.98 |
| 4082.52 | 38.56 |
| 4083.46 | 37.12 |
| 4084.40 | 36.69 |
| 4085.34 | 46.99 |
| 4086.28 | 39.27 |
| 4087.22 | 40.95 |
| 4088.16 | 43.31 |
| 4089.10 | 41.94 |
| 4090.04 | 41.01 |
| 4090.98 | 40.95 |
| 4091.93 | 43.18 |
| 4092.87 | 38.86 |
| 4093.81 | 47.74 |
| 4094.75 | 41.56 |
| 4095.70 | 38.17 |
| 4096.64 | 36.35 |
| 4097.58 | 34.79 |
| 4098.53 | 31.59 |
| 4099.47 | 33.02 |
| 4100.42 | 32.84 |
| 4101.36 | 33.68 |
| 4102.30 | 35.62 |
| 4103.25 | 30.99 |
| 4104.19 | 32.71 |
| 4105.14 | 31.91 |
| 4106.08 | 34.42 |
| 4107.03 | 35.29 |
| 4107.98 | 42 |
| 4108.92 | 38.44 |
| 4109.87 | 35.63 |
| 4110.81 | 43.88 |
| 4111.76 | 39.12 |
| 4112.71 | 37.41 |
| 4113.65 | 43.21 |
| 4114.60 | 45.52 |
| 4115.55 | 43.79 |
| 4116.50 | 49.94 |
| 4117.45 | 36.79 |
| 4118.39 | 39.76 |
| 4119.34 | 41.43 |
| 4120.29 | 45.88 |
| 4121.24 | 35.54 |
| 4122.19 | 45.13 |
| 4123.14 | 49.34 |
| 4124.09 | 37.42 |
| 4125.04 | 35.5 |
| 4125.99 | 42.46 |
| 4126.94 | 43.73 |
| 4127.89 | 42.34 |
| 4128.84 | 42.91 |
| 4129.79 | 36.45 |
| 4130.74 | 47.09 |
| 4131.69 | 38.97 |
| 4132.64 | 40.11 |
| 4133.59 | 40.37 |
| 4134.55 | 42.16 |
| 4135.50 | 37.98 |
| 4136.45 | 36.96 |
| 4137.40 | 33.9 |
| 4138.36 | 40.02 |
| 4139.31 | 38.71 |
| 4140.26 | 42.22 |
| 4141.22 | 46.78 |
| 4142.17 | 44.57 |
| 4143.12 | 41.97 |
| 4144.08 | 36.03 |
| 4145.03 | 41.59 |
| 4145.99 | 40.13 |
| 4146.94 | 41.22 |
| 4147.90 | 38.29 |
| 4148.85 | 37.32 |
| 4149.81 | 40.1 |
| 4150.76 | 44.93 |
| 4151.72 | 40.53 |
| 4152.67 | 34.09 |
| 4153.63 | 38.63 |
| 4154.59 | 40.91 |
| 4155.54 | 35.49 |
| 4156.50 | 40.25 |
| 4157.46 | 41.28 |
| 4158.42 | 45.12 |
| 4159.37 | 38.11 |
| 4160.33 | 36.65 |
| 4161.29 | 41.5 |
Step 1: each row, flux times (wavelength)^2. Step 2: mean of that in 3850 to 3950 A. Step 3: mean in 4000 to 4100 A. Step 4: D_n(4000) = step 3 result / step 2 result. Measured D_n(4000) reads 1.89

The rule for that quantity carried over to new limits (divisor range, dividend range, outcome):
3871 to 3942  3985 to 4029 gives 1.83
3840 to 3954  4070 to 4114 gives 1.85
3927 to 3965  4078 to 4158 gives 2.06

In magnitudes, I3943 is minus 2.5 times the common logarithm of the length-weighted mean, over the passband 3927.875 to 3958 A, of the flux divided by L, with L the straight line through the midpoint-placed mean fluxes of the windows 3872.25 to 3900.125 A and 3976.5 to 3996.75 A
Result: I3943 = 0.43 mag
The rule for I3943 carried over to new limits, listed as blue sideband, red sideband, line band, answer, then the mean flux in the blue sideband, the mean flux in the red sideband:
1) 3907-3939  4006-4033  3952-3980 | 0.36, 21.9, 42.6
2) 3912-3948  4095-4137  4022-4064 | -0.24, 20.9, 39.1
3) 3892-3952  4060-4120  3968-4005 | -0.08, 24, 38.9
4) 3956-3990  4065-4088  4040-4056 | -0.11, 24.9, 39.5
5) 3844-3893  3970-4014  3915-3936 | 0.40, 22.1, 35.3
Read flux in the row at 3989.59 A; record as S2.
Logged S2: 39.43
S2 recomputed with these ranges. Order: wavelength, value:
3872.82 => 21.21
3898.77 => 28.03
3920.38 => 26.36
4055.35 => 34.89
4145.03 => 41.59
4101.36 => 33.68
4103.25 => 30.99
